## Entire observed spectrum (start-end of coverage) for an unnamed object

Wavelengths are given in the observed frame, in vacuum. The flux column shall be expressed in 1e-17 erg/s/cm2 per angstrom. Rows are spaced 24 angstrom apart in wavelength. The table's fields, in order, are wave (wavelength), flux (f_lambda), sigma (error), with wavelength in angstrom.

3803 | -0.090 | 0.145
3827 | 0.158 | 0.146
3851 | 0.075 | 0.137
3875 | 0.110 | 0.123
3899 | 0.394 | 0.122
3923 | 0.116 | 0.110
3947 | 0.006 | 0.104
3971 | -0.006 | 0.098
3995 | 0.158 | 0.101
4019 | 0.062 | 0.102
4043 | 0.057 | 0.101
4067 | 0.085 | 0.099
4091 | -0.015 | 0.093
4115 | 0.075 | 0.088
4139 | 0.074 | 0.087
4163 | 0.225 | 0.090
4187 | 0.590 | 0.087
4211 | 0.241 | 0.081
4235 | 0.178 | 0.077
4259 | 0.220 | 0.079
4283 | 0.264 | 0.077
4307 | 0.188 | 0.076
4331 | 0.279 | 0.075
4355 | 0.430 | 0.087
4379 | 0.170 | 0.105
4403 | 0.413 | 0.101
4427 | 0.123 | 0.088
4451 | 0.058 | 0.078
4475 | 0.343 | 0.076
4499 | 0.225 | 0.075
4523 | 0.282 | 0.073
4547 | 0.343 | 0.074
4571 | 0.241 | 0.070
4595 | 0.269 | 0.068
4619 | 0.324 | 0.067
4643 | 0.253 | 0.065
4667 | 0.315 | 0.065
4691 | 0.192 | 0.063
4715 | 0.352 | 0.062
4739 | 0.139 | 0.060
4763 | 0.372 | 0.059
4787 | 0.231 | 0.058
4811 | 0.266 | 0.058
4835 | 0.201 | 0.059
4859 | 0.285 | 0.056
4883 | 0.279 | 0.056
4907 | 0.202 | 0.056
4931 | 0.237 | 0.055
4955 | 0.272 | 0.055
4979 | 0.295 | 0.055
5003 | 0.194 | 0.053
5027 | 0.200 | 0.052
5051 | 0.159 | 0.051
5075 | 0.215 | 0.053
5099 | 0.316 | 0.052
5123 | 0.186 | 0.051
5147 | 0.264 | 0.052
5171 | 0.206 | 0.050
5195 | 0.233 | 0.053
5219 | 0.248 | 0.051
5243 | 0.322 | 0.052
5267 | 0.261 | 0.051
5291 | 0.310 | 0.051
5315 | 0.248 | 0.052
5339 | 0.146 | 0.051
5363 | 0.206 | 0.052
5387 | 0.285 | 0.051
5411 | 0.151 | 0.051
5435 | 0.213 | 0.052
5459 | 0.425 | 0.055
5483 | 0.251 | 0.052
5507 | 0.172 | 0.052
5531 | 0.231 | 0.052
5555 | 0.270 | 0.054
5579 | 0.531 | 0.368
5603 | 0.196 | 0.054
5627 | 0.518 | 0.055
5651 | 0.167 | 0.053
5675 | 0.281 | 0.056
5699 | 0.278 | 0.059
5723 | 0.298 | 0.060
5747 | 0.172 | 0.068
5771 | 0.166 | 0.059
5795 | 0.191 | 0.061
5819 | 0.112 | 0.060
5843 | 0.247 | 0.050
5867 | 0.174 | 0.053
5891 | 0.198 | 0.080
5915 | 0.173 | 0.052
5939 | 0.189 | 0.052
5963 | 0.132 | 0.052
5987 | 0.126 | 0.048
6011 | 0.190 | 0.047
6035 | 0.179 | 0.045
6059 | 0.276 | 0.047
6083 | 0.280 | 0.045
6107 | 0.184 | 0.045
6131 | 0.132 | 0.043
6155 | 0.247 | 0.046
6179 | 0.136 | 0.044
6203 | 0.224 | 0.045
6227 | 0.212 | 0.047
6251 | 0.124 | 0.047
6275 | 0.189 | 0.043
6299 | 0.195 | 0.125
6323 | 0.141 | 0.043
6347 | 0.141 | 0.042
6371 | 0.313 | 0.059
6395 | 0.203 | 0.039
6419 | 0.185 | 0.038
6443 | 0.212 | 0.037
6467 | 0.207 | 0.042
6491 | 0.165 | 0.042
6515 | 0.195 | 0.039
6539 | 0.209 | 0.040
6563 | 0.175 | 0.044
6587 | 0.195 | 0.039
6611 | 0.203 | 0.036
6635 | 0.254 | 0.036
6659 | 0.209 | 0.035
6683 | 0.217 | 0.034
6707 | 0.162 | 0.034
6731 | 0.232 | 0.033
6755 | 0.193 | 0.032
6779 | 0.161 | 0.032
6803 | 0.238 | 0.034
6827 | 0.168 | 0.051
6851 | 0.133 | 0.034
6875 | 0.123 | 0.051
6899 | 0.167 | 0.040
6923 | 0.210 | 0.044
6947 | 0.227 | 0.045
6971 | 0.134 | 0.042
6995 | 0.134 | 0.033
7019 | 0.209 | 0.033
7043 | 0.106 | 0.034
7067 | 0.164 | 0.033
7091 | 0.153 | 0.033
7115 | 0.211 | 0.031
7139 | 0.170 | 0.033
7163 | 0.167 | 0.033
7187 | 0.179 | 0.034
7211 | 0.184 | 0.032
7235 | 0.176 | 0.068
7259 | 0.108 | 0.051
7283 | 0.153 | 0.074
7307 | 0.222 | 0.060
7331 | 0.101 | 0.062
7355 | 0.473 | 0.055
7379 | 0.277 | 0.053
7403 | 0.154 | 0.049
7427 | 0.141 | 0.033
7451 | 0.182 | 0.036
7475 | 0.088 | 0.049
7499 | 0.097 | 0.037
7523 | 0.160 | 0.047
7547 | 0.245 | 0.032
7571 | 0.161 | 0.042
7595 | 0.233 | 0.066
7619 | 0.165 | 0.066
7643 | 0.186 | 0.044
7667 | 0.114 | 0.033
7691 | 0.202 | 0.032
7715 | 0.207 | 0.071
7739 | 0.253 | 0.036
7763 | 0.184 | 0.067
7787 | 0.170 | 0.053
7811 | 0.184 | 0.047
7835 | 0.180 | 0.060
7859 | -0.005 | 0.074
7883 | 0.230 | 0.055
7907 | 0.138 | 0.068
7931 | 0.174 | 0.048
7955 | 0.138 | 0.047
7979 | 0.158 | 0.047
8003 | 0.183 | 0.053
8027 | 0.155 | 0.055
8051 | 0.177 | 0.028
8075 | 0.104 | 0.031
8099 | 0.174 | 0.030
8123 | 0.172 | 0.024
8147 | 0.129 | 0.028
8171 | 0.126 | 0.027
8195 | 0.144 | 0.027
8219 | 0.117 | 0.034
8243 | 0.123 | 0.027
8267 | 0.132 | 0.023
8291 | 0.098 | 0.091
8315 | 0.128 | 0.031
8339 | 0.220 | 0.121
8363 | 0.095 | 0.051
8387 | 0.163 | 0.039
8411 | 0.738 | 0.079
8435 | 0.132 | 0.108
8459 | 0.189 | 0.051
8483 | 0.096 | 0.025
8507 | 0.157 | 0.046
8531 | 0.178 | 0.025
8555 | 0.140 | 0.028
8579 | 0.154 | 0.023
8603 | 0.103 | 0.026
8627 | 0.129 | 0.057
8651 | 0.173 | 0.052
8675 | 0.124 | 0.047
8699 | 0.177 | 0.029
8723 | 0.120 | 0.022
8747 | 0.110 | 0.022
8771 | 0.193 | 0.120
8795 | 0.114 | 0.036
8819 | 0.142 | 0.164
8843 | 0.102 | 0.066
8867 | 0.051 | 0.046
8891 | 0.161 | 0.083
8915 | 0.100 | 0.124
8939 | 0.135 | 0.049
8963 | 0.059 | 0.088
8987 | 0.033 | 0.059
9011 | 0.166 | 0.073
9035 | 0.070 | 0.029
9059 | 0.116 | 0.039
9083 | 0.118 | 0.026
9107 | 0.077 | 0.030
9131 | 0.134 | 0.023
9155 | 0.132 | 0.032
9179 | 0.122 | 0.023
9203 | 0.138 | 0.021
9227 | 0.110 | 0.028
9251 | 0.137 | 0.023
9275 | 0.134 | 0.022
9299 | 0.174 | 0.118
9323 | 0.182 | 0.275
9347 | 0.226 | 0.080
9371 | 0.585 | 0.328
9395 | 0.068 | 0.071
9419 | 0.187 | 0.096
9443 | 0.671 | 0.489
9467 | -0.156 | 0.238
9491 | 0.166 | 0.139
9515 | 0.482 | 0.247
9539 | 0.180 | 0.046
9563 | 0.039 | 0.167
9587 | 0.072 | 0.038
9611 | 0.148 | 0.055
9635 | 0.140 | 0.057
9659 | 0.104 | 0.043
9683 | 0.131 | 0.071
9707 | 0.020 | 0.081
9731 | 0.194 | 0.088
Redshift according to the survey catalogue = 0.122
